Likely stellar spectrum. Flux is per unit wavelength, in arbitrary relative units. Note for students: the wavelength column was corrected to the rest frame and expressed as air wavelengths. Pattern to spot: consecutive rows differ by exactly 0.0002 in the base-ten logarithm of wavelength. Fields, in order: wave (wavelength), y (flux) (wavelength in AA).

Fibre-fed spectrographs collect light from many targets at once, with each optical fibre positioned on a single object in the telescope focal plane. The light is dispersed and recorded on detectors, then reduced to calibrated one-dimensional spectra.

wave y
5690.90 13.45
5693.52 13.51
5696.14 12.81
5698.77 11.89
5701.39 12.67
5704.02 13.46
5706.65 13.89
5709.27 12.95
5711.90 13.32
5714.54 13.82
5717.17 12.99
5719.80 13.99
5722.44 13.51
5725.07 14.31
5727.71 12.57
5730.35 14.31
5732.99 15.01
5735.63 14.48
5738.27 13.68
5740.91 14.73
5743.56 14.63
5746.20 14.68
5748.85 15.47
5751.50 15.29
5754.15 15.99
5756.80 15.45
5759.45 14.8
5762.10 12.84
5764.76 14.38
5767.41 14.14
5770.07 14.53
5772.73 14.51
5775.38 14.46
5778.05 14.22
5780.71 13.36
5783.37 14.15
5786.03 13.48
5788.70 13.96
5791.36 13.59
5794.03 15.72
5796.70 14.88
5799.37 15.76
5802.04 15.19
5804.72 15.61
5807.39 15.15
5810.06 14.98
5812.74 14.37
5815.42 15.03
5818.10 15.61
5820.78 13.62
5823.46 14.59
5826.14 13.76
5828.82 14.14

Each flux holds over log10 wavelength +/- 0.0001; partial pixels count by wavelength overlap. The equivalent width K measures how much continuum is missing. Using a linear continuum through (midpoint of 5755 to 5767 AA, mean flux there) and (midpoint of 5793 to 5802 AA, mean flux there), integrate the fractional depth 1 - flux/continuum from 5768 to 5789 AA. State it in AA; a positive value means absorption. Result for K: 1.12 AA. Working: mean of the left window 14.4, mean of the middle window 14.1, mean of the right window 15.4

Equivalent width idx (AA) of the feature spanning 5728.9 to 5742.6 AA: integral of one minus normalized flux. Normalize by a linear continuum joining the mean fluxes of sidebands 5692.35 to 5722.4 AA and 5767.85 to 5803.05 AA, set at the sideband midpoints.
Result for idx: -0.8 AA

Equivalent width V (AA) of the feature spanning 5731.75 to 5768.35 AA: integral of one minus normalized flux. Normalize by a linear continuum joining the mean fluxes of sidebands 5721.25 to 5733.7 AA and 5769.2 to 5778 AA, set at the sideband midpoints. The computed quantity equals -1.3 AA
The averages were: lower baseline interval 13.9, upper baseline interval 14.5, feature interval 14.7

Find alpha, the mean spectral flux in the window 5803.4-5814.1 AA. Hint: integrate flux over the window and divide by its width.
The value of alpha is 15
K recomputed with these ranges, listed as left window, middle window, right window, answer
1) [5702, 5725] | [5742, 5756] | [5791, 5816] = -1.1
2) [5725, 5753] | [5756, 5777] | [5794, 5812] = 0.7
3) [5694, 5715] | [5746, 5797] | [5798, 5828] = -1.1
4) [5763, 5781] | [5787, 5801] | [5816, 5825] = -0.3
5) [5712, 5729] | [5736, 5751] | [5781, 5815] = -0.9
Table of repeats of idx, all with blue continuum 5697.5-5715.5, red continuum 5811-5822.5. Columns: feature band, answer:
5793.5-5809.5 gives -1.00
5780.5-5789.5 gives 0.28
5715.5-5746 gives -1.29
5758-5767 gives -0.09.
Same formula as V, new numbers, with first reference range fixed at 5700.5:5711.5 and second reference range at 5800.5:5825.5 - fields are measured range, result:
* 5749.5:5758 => -1.0 AA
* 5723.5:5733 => -0.2 AA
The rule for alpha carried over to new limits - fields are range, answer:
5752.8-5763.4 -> 14.8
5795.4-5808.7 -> 15.3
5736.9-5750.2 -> 14.6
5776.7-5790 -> 13.8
